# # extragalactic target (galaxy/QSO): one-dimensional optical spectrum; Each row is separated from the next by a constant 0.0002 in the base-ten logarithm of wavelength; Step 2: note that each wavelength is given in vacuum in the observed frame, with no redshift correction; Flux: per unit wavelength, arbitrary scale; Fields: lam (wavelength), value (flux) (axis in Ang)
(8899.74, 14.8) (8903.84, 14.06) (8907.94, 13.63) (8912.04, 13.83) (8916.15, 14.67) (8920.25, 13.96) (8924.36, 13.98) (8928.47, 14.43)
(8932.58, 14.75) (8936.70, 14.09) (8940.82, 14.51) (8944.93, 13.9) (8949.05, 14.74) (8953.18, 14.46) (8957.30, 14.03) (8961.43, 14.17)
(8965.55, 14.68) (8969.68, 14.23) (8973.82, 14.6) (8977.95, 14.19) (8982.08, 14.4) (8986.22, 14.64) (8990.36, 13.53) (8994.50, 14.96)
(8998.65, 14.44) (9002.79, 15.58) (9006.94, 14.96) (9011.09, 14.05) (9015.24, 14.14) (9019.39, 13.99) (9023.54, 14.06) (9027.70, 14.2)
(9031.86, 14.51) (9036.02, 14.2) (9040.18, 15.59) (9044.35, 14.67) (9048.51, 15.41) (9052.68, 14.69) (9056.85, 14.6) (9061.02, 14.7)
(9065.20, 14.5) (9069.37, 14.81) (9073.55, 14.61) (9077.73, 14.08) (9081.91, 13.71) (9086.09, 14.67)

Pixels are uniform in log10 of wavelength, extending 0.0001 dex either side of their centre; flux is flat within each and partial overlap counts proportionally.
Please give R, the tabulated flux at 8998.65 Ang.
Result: 14.44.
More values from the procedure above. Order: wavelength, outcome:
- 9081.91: 13.71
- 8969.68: 14.23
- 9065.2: 14.5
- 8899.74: 14.8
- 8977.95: 14.19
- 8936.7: 14.09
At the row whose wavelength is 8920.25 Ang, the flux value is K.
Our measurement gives 13.96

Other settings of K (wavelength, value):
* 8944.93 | 13.9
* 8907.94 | 13.63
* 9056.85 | 14.6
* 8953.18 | 14.46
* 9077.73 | 14.08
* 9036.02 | 14.2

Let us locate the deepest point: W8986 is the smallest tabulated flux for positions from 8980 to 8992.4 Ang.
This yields 13.53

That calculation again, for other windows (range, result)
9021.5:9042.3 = 14.06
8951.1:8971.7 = 14.03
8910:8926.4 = 13.83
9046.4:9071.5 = 14.5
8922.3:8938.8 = 13.98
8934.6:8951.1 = 13.9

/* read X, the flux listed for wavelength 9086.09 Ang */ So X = 14.67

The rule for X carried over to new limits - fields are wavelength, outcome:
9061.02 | 14.7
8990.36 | 13.53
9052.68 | 14.69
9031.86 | 14.51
